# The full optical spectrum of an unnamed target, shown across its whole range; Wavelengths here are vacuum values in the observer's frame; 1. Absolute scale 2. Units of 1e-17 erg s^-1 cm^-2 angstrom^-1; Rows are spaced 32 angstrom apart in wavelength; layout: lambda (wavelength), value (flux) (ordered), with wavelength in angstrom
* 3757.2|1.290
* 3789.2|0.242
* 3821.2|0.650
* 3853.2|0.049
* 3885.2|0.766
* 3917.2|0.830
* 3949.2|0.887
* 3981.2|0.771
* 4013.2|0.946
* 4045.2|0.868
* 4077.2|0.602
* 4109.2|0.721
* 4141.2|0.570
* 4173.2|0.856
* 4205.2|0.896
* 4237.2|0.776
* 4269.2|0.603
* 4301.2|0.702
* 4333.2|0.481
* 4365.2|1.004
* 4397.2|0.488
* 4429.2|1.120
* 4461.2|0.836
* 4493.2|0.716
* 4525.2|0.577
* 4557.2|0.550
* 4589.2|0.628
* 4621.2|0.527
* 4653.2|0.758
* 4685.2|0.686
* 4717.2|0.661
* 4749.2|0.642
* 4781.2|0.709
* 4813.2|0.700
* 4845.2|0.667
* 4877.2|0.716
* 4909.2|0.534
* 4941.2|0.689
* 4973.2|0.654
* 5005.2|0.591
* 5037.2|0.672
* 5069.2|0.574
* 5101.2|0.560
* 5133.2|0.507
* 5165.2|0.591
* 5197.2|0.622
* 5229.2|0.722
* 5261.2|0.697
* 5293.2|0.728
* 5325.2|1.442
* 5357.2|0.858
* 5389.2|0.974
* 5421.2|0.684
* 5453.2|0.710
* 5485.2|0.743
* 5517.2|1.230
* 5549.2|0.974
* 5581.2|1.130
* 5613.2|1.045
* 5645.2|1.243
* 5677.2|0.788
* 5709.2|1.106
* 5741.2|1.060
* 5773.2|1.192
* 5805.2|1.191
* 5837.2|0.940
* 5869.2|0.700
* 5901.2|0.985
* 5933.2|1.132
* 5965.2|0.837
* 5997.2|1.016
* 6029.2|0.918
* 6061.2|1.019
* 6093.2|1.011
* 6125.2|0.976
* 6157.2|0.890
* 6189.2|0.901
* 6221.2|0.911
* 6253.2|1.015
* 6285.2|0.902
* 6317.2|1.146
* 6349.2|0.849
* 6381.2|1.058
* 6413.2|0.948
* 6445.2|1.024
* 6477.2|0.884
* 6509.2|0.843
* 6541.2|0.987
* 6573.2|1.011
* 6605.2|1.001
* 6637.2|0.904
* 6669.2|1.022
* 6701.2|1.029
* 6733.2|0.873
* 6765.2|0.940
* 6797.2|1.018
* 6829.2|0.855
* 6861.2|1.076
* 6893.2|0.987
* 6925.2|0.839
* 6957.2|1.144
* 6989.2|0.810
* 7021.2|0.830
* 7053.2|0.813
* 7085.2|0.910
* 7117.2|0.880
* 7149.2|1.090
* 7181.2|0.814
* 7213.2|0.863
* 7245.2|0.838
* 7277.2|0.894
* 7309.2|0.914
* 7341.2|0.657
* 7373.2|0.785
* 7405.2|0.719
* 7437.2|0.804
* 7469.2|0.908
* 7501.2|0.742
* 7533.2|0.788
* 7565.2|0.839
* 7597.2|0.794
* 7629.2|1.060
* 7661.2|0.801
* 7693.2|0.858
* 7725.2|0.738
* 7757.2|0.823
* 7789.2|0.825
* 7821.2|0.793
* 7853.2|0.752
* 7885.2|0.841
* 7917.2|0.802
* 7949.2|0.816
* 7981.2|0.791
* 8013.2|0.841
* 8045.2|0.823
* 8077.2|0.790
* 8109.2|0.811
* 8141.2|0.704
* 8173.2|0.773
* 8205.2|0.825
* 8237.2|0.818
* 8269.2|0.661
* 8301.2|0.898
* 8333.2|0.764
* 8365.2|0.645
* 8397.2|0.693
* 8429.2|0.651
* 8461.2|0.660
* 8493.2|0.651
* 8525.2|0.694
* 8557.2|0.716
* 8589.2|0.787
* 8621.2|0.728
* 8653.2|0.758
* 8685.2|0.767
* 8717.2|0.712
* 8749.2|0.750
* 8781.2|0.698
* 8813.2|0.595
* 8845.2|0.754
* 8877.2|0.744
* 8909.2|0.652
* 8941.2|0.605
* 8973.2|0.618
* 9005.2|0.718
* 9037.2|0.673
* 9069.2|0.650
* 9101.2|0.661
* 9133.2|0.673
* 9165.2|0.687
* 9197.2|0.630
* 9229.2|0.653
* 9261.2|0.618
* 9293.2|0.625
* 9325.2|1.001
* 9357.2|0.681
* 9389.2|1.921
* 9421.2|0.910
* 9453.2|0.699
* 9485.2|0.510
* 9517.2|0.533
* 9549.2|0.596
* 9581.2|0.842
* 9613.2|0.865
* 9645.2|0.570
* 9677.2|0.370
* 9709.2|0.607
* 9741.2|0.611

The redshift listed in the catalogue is 0.43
